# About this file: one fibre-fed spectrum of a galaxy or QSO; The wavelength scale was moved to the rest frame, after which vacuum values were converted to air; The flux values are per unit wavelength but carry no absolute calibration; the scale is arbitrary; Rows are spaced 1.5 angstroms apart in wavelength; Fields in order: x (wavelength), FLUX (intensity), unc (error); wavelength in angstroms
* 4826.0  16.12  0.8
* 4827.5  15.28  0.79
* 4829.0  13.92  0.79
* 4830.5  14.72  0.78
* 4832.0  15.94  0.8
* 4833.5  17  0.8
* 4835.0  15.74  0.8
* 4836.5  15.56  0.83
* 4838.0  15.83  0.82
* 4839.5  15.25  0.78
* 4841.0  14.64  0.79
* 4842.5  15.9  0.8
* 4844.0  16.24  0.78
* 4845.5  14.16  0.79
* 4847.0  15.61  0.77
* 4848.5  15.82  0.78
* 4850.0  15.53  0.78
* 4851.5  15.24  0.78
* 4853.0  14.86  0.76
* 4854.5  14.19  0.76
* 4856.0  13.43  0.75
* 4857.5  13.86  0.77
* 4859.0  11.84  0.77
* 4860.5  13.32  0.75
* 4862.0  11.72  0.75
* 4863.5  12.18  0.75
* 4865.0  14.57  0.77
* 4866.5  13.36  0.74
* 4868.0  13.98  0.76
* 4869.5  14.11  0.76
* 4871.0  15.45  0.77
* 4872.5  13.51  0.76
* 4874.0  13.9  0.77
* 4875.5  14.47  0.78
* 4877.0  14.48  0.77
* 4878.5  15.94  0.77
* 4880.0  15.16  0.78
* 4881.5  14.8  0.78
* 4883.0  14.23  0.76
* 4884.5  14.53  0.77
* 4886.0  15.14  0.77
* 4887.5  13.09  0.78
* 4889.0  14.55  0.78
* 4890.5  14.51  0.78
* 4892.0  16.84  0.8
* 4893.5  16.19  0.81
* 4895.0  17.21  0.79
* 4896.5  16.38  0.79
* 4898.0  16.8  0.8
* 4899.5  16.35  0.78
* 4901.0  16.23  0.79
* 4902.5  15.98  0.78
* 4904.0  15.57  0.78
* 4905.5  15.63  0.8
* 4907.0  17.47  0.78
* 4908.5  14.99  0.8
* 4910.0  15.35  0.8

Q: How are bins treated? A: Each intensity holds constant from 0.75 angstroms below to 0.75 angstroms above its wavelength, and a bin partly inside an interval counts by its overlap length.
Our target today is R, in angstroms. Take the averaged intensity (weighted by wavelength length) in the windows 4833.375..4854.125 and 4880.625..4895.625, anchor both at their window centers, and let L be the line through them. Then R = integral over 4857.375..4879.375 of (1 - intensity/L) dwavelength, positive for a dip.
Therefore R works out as 2.1 angstroms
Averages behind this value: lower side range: 15.5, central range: 13.8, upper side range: 15.1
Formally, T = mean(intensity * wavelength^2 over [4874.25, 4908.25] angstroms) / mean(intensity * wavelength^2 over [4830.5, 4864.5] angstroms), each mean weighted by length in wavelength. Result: 1.07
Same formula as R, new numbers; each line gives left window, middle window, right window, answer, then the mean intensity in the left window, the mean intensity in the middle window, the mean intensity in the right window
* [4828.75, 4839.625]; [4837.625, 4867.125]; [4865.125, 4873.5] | 0.9 angstroms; 15.6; 14.4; 14.1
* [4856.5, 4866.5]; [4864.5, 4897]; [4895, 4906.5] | -0.6 angstroms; 13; 14.8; 16.2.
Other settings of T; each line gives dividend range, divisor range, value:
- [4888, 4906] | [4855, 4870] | 1.22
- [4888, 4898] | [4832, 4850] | 1.04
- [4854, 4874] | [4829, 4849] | 0.88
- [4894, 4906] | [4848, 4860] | 1.16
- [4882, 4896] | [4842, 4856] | 1.02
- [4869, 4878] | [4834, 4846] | 0.94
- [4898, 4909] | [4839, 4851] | 1.07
